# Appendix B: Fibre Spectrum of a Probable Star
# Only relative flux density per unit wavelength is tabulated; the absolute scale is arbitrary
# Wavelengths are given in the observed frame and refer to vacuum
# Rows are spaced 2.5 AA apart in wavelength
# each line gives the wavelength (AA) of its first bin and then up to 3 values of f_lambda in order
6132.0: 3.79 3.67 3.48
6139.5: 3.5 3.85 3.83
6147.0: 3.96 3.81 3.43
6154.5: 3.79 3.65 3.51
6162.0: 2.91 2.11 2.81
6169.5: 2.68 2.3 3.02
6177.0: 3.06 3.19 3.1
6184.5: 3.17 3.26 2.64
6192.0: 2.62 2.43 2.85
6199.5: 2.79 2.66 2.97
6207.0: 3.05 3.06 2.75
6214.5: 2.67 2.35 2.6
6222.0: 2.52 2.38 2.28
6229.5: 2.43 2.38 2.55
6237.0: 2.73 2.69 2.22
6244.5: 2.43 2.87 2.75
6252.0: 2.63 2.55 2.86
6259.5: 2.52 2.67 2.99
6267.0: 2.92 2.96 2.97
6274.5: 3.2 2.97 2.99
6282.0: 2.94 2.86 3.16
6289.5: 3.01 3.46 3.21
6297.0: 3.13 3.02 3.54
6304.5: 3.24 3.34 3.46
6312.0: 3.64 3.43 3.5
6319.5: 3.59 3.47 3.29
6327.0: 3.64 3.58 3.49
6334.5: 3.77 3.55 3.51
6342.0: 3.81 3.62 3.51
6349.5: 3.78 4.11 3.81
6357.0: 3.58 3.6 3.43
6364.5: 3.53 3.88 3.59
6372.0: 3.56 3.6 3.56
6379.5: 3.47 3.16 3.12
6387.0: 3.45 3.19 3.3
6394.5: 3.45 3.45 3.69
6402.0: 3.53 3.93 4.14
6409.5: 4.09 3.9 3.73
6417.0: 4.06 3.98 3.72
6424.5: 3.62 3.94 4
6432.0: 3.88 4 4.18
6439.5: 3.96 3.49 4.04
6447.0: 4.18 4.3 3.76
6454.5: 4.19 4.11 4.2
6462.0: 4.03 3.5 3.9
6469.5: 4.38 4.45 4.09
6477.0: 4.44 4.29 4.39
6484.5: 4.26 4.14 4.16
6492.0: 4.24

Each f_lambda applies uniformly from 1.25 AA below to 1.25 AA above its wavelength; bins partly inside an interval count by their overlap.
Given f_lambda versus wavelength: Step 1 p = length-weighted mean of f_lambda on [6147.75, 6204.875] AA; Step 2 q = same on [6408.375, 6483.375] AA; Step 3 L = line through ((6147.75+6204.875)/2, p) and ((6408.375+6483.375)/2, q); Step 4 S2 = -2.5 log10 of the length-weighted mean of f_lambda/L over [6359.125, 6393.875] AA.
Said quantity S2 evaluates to 0.092 mag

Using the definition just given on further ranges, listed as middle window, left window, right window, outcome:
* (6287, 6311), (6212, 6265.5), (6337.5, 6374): -0.044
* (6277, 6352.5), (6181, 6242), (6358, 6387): -0.063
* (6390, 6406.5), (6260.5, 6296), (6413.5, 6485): 0.049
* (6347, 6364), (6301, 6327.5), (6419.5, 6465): -0.022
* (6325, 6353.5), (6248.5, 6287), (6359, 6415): -0.115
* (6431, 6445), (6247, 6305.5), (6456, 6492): 0.009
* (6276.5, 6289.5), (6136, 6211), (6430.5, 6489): 0.169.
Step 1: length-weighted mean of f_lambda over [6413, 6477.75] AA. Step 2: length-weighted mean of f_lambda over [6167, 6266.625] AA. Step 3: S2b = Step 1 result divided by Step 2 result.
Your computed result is 1.48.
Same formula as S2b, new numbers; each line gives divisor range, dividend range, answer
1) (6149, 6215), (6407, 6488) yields 1.36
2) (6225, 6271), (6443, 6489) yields 1.57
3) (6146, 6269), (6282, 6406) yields 1.23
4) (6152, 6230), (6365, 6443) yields 1.30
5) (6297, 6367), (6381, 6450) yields 1.06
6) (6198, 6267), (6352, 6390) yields 1.33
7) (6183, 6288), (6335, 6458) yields 1.36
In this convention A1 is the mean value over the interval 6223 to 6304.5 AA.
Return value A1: 2.83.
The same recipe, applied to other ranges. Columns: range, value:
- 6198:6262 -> 2.63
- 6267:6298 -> 3.07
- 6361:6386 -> 3.49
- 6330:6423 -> 3.64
